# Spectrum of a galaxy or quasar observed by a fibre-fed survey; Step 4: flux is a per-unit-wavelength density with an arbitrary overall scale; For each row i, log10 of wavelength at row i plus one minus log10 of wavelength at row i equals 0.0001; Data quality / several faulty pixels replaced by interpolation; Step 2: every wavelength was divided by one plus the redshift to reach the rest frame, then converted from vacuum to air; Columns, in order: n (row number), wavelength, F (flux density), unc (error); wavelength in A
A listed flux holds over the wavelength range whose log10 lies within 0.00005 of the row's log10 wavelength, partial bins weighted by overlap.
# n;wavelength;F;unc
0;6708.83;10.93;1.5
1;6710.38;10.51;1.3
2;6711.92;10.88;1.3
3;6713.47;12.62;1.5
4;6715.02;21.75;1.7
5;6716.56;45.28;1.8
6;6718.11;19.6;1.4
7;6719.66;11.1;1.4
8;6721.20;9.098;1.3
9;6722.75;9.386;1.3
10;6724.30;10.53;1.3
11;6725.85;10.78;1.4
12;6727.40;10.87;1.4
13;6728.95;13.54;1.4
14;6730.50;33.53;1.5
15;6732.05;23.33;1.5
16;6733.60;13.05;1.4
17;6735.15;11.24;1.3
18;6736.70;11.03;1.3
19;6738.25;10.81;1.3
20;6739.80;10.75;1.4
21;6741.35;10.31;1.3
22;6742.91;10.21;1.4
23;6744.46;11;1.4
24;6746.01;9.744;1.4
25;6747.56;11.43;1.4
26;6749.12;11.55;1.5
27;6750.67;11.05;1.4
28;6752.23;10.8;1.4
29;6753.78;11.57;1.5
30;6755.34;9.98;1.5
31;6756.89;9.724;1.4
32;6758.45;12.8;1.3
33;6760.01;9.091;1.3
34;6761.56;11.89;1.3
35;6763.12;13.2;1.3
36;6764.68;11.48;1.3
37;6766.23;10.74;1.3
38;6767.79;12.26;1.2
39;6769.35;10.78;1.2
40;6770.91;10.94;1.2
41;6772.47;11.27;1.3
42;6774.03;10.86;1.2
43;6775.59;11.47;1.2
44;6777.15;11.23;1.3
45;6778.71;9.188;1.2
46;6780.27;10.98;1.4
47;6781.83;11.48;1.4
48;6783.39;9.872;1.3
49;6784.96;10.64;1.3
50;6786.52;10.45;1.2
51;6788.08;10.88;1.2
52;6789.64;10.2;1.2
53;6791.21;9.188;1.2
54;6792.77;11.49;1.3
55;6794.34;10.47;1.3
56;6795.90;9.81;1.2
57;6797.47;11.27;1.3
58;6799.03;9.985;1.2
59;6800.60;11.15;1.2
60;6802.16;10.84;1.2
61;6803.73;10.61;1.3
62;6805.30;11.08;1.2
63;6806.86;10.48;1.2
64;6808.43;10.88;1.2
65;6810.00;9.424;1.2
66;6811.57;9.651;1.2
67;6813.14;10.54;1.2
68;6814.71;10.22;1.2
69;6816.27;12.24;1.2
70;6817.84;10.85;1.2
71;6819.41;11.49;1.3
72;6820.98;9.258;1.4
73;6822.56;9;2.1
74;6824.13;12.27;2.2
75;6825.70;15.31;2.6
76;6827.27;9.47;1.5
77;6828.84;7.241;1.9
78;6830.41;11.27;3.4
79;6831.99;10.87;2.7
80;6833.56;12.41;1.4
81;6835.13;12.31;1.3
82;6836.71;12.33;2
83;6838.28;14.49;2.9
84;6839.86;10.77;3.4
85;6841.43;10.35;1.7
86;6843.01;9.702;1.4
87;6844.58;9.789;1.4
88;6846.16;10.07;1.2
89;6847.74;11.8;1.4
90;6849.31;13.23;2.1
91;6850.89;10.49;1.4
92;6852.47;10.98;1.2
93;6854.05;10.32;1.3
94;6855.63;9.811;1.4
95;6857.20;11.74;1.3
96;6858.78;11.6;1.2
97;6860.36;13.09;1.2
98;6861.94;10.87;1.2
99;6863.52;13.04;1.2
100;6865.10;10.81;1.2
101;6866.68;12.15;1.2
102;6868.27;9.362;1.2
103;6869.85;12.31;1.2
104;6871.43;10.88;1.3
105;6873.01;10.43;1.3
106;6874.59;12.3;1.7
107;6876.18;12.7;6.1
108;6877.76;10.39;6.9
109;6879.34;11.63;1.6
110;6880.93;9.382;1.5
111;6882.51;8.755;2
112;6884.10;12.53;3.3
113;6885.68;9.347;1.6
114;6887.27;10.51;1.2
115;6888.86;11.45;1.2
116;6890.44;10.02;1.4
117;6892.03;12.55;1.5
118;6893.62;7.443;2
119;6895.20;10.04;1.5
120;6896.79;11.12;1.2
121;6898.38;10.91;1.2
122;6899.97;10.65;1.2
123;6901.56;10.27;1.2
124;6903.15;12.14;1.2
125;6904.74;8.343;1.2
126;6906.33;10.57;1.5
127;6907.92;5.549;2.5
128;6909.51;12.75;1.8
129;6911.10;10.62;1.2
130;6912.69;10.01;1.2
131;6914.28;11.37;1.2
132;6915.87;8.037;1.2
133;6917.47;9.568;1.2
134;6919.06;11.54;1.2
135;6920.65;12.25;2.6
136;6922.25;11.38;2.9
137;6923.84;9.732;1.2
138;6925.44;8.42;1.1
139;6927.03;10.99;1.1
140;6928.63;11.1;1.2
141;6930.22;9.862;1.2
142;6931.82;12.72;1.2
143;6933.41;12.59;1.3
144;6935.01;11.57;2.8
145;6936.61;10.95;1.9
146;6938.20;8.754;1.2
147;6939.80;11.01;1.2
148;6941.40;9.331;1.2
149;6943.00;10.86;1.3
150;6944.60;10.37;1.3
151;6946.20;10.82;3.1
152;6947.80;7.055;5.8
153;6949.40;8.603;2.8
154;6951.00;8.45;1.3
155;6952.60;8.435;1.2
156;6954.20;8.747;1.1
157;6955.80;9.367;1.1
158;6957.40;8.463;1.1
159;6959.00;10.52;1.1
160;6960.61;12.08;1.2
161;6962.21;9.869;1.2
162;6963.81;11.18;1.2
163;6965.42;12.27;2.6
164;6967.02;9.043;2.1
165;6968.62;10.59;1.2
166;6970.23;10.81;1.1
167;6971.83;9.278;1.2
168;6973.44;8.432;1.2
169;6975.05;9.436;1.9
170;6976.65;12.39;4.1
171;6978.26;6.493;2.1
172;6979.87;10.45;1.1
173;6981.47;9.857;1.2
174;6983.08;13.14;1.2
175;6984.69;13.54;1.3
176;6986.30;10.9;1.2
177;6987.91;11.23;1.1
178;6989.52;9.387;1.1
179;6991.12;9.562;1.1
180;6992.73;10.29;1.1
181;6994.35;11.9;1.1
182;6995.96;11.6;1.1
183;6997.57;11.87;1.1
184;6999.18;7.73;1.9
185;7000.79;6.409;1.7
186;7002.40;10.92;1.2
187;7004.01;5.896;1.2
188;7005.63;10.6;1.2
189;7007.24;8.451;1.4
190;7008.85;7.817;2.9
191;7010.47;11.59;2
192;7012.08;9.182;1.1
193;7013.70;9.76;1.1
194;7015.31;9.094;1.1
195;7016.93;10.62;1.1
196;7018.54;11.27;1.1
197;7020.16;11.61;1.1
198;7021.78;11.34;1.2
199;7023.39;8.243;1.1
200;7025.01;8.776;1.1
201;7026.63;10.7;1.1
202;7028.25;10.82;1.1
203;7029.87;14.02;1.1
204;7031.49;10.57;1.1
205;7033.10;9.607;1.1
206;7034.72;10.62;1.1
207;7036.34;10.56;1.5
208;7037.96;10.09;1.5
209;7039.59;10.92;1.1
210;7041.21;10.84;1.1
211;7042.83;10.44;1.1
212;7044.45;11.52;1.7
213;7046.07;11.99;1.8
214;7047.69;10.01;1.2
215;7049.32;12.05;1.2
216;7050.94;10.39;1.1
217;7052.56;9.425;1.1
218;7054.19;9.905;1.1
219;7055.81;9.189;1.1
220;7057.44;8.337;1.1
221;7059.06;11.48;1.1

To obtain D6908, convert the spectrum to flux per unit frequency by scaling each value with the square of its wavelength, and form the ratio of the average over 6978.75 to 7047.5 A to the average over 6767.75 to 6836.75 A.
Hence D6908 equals 1.02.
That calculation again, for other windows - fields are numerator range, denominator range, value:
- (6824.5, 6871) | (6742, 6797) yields 1.07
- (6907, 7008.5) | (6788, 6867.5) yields 0.96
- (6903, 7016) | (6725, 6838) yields 0.93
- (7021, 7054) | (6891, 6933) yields 1.06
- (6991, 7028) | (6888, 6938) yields 0.96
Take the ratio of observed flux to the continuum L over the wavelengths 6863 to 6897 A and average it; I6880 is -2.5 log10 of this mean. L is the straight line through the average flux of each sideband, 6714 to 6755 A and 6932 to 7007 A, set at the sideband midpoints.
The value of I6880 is 0.08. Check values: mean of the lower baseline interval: 14.3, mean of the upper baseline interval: 10.1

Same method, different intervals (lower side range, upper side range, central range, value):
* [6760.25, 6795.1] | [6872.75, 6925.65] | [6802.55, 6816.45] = 0.03 mag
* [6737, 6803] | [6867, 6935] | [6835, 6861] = -0.06 mag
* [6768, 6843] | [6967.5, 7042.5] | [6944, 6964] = 0.10 mag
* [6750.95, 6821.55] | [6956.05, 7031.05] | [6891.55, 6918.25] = 0.04 mag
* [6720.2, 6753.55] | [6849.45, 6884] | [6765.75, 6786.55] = 0.12 mag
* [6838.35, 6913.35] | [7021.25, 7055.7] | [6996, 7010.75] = 0.17 mag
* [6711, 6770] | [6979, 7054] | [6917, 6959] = 0.11 mag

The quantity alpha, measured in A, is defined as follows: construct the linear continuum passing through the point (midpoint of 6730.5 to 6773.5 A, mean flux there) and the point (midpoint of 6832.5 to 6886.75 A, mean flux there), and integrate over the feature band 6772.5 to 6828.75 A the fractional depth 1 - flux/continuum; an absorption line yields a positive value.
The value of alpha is 4.7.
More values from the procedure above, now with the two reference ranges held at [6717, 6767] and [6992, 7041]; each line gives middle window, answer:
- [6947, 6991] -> 2.20 A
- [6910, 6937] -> 0.41 A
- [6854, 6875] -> 0.21 A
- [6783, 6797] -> 2.04 A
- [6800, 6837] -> 3.16 A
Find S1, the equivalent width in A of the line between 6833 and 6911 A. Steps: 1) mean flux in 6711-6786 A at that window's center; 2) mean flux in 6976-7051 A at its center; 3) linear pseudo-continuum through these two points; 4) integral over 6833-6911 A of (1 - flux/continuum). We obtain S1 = 4.97 A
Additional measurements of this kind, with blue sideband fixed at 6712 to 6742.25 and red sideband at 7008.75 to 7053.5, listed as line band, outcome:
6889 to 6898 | 1.73 A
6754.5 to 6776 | 5.42 A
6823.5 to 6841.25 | 2.79 A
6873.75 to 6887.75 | 2.35 A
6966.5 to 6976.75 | 1.48 A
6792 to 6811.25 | 5.02 A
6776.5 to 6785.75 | 2.60 A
